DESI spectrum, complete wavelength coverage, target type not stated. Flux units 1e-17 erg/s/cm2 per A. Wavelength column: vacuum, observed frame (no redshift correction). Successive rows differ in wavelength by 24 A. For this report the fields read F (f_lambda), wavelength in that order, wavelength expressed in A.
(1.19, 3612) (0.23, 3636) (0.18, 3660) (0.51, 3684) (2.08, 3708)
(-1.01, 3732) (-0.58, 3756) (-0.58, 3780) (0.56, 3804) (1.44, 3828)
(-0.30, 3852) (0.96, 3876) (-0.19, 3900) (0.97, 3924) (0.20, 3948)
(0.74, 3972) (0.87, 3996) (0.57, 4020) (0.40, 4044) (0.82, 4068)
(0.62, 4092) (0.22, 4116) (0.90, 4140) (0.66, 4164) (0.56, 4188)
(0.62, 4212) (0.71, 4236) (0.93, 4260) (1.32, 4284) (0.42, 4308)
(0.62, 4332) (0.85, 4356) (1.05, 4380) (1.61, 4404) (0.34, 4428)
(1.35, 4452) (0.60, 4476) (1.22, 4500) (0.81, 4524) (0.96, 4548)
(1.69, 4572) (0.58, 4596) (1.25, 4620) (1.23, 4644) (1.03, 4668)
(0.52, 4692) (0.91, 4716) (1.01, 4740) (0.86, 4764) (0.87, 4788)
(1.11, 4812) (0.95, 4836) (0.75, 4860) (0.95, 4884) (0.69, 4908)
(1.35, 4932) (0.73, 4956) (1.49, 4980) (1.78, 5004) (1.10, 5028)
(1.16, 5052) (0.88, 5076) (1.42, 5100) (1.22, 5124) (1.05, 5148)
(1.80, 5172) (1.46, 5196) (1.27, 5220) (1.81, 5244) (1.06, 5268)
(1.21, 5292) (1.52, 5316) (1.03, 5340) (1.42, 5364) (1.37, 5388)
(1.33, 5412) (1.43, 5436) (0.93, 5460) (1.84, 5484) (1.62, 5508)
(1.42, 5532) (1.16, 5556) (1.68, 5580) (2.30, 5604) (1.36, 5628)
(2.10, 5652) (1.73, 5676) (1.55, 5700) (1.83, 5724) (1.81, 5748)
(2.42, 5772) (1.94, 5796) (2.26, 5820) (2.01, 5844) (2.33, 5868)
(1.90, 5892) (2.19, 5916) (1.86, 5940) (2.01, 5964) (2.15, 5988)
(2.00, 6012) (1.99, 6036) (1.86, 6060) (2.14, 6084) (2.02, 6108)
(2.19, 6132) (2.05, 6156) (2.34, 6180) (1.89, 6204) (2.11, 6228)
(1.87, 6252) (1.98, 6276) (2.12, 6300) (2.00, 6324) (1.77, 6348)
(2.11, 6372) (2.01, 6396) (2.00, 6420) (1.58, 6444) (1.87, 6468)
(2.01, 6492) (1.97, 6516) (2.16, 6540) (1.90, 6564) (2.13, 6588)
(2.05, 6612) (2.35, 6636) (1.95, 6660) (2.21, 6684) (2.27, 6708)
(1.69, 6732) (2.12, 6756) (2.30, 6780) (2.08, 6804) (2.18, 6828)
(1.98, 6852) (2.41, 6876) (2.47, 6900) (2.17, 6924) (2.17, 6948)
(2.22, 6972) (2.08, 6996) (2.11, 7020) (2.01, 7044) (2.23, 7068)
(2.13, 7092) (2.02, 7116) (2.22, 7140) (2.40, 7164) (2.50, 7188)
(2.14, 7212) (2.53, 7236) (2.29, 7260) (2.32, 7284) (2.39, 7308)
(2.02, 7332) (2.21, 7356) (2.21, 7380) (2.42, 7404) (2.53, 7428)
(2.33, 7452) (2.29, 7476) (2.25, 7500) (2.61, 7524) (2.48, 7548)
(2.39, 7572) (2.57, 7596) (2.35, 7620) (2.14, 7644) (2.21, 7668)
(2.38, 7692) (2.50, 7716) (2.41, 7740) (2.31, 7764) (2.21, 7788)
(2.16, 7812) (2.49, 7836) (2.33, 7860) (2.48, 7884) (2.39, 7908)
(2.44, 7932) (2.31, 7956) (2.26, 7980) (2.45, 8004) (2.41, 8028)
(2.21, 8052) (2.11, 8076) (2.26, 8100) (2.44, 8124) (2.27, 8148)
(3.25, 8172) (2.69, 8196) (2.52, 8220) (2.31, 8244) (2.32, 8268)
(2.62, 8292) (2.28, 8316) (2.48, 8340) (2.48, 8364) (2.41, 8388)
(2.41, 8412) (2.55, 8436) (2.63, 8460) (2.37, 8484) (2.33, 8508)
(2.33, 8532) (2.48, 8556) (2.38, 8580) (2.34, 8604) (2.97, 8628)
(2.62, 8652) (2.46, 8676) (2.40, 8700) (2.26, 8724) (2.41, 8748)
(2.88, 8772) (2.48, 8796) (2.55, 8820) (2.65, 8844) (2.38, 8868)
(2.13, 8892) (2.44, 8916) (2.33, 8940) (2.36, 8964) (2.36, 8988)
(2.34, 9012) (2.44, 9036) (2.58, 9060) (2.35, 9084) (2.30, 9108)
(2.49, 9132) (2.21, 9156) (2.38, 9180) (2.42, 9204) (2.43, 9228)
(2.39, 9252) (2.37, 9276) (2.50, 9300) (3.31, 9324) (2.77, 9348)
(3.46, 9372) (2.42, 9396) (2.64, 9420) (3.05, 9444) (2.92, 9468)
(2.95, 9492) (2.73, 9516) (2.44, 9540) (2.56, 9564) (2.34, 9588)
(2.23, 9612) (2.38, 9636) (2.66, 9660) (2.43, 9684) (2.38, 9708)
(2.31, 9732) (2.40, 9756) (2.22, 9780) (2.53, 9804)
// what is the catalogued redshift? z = 0.25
